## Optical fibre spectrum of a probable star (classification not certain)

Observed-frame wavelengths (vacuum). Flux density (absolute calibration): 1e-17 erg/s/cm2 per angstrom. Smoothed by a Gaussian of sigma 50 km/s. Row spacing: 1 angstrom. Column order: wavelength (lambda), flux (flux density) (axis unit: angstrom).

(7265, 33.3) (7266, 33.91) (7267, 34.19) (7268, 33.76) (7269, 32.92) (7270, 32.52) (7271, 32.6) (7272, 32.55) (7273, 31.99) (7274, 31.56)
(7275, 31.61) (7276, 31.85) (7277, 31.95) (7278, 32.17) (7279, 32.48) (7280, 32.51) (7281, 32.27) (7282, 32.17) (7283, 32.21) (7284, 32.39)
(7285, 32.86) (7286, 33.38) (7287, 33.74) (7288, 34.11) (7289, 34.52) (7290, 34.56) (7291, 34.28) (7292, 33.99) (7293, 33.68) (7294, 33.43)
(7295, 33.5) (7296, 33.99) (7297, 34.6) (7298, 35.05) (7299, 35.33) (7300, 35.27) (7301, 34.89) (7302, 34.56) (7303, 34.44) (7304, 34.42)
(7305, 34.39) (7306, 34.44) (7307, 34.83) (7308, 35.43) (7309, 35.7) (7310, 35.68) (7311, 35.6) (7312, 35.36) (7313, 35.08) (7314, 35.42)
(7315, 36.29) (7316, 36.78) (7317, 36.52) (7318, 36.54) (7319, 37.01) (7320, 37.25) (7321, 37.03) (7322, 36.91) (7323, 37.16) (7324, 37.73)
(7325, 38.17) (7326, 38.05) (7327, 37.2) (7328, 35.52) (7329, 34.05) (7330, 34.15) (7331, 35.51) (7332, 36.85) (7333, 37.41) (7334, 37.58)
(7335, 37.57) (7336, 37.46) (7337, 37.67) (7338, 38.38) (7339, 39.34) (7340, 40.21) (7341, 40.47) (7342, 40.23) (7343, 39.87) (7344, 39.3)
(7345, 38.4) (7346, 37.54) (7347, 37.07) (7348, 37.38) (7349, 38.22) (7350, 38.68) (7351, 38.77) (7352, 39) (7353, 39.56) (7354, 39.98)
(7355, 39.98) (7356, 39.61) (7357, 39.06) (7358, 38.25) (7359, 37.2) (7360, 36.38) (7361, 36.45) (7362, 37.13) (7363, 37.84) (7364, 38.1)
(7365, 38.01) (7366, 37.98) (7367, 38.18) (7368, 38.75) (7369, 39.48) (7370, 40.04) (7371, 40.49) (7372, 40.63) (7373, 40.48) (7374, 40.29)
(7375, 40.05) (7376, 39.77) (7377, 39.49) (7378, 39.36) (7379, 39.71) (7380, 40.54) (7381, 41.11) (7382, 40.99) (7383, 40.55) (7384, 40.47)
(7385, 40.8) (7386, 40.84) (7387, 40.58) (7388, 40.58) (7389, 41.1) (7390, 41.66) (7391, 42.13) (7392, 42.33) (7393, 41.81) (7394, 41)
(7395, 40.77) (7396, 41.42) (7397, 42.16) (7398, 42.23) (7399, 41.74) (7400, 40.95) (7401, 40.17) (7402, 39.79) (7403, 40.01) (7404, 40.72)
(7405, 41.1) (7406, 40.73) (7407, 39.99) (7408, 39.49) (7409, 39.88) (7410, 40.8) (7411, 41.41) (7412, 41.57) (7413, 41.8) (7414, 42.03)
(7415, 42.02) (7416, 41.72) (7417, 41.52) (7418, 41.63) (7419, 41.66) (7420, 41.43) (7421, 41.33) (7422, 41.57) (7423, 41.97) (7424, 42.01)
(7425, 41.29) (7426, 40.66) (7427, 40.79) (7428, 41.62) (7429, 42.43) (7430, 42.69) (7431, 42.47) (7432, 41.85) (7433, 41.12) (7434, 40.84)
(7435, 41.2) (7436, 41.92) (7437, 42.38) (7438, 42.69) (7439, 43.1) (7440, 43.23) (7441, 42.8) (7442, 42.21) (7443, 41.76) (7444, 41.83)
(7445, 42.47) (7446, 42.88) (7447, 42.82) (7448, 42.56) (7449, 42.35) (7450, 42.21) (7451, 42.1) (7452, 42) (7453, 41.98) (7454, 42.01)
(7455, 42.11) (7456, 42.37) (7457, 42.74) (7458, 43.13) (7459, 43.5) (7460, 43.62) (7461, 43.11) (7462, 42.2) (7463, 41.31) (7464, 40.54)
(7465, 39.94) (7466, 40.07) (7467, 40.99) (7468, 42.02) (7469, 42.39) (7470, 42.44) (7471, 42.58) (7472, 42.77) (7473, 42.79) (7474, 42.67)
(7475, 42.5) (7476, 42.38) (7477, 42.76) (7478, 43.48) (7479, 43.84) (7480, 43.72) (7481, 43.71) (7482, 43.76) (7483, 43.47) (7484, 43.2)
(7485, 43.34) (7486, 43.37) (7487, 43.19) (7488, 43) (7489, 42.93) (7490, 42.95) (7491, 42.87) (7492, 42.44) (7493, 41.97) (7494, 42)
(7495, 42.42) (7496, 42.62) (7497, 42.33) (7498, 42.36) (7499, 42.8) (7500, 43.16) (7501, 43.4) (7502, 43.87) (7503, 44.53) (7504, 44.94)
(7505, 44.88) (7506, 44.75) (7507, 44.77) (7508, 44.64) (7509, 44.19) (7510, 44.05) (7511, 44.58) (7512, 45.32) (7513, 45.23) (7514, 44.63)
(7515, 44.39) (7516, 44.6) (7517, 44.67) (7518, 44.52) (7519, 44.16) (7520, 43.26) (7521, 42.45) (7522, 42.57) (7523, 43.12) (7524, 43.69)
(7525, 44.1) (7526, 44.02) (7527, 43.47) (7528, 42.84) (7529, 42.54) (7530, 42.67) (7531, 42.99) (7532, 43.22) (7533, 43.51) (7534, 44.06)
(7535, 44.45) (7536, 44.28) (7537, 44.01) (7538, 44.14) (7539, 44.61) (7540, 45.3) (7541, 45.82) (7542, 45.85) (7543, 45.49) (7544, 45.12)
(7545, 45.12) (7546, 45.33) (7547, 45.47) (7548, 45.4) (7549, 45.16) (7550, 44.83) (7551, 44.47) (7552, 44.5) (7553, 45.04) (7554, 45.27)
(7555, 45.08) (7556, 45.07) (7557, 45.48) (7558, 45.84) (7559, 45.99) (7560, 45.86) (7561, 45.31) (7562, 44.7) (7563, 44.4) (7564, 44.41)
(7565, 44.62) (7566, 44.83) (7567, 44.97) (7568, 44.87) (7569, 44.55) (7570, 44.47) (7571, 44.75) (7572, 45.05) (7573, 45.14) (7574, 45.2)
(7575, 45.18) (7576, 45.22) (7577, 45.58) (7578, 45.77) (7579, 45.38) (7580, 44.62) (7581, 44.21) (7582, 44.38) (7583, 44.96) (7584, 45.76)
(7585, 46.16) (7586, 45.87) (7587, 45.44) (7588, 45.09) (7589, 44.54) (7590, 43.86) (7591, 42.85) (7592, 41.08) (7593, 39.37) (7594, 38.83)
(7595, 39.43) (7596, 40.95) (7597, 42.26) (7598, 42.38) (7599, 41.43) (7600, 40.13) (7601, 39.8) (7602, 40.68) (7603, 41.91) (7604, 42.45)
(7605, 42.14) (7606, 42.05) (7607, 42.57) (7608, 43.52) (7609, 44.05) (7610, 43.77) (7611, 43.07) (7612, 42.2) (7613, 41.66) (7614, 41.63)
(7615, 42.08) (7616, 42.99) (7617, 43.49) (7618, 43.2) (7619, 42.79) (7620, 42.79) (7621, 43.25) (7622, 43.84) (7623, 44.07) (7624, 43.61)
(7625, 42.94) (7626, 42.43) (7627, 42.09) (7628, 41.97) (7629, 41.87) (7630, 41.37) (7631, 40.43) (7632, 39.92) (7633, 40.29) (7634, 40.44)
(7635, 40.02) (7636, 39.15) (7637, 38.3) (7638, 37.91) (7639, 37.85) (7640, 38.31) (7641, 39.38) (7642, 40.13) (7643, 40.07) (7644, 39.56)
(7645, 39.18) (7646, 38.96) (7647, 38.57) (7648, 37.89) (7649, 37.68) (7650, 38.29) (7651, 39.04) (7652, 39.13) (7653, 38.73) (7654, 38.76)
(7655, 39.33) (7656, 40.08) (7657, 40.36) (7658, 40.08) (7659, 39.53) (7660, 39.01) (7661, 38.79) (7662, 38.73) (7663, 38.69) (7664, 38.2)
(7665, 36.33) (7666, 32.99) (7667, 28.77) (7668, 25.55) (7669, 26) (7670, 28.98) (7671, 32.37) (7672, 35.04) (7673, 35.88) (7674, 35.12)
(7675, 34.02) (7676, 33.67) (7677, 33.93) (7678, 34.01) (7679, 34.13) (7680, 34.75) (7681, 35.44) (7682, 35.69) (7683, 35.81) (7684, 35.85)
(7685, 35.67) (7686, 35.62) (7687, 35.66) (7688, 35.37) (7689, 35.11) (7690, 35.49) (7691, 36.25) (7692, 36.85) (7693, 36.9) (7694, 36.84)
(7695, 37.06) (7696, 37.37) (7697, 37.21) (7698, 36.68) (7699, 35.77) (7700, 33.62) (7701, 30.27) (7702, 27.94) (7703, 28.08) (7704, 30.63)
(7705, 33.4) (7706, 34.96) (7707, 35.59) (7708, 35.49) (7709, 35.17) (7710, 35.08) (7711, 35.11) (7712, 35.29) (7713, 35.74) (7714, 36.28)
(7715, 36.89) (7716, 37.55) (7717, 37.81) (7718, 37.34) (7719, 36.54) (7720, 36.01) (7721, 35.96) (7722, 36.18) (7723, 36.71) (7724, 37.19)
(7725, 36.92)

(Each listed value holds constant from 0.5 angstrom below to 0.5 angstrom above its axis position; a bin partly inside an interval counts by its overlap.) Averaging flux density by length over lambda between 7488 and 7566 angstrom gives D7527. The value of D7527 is 44.2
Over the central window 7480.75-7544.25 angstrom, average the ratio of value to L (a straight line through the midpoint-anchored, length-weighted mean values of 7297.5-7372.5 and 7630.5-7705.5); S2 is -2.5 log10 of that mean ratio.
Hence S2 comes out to -0.19 mag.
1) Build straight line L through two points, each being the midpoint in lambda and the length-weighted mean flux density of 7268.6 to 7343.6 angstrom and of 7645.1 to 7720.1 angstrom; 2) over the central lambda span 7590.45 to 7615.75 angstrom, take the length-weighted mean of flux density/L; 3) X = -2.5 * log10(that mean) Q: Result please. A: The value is -0.173 mag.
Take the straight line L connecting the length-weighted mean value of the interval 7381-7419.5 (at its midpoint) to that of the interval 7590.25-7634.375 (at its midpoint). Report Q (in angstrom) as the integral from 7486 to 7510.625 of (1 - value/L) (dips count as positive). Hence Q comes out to -1.1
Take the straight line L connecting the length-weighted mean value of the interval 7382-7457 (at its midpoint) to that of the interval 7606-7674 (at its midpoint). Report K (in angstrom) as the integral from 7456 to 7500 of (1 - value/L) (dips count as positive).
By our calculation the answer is -1.7 angstrom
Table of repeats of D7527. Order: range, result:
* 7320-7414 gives 39.3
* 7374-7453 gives 41.4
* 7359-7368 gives 37.6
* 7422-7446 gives 42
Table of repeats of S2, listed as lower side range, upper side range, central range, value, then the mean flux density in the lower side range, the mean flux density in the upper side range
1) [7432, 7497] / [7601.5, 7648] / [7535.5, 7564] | -0.08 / 42.5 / 41.4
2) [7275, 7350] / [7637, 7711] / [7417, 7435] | -0.16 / 35.7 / 35.9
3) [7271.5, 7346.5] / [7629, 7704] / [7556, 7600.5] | -0.21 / 35.4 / 36.5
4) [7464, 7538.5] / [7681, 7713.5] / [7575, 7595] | -0.11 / 43.3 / 34.9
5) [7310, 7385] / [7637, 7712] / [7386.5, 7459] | -0.11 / 38.2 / 35.9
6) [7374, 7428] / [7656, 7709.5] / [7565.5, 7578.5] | -0.21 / 41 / 34.9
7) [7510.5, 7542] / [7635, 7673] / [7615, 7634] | -0.10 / 44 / 37.2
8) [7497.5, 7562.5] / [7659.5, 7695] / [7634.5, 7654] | -0.05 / 44.4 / 34.8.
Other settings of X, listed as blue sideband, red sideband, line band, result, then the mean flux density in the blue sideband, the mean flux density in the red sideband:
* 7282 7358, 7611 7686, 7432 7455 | -0.14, 36.4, 38.4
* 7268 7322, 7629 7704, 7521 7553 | -0.23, 34.2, 36.5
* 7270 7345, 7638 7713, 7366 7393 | -0.14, 35.3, 35.9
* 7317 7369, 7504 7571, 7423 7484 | -0.02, 37.9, 44.5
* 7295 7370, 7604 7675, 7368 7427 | -0.09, 37.1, 39.4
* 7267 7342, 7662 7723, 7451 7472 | -0.20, 35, 34.7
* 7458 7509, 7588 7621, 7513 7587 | -0.05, 42.9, 42.1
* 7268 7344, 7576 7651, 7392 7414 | -0.10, 35.2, 41.9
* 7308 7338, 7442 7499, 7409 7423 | -0.03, 36.5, 42.5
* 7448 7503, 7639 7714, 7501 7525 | -0.07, 42.6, 35.8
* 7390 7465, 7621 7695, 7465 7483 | -0.04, 41.7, 37.6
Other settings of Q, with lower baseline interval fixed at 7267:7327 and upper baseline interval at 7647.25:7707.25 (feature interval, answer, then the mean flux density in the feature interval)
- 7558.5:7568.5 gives -2.81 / 45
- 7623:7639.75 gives -2.57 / 40.7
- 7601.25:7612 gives -2.22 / 42.5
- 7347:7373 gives -3.00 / 38.6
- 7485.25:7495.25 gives -2.23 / 42.7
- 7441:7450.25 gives -2.00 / 42.4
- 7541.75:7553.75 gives -3.43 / 45.1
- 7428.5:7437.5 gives -1.83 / 41.9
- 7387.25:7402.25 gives -2.87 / 41.3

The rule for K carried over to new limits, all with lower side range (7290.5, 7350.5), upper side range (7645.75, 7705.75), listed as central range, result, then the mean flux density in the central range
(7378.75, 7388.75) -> -1.21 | 40.7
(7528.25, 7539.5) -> -2.44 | 43.7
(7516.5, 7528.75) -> -2.61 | 43.6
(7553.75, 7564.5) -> -2.82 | 45.2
